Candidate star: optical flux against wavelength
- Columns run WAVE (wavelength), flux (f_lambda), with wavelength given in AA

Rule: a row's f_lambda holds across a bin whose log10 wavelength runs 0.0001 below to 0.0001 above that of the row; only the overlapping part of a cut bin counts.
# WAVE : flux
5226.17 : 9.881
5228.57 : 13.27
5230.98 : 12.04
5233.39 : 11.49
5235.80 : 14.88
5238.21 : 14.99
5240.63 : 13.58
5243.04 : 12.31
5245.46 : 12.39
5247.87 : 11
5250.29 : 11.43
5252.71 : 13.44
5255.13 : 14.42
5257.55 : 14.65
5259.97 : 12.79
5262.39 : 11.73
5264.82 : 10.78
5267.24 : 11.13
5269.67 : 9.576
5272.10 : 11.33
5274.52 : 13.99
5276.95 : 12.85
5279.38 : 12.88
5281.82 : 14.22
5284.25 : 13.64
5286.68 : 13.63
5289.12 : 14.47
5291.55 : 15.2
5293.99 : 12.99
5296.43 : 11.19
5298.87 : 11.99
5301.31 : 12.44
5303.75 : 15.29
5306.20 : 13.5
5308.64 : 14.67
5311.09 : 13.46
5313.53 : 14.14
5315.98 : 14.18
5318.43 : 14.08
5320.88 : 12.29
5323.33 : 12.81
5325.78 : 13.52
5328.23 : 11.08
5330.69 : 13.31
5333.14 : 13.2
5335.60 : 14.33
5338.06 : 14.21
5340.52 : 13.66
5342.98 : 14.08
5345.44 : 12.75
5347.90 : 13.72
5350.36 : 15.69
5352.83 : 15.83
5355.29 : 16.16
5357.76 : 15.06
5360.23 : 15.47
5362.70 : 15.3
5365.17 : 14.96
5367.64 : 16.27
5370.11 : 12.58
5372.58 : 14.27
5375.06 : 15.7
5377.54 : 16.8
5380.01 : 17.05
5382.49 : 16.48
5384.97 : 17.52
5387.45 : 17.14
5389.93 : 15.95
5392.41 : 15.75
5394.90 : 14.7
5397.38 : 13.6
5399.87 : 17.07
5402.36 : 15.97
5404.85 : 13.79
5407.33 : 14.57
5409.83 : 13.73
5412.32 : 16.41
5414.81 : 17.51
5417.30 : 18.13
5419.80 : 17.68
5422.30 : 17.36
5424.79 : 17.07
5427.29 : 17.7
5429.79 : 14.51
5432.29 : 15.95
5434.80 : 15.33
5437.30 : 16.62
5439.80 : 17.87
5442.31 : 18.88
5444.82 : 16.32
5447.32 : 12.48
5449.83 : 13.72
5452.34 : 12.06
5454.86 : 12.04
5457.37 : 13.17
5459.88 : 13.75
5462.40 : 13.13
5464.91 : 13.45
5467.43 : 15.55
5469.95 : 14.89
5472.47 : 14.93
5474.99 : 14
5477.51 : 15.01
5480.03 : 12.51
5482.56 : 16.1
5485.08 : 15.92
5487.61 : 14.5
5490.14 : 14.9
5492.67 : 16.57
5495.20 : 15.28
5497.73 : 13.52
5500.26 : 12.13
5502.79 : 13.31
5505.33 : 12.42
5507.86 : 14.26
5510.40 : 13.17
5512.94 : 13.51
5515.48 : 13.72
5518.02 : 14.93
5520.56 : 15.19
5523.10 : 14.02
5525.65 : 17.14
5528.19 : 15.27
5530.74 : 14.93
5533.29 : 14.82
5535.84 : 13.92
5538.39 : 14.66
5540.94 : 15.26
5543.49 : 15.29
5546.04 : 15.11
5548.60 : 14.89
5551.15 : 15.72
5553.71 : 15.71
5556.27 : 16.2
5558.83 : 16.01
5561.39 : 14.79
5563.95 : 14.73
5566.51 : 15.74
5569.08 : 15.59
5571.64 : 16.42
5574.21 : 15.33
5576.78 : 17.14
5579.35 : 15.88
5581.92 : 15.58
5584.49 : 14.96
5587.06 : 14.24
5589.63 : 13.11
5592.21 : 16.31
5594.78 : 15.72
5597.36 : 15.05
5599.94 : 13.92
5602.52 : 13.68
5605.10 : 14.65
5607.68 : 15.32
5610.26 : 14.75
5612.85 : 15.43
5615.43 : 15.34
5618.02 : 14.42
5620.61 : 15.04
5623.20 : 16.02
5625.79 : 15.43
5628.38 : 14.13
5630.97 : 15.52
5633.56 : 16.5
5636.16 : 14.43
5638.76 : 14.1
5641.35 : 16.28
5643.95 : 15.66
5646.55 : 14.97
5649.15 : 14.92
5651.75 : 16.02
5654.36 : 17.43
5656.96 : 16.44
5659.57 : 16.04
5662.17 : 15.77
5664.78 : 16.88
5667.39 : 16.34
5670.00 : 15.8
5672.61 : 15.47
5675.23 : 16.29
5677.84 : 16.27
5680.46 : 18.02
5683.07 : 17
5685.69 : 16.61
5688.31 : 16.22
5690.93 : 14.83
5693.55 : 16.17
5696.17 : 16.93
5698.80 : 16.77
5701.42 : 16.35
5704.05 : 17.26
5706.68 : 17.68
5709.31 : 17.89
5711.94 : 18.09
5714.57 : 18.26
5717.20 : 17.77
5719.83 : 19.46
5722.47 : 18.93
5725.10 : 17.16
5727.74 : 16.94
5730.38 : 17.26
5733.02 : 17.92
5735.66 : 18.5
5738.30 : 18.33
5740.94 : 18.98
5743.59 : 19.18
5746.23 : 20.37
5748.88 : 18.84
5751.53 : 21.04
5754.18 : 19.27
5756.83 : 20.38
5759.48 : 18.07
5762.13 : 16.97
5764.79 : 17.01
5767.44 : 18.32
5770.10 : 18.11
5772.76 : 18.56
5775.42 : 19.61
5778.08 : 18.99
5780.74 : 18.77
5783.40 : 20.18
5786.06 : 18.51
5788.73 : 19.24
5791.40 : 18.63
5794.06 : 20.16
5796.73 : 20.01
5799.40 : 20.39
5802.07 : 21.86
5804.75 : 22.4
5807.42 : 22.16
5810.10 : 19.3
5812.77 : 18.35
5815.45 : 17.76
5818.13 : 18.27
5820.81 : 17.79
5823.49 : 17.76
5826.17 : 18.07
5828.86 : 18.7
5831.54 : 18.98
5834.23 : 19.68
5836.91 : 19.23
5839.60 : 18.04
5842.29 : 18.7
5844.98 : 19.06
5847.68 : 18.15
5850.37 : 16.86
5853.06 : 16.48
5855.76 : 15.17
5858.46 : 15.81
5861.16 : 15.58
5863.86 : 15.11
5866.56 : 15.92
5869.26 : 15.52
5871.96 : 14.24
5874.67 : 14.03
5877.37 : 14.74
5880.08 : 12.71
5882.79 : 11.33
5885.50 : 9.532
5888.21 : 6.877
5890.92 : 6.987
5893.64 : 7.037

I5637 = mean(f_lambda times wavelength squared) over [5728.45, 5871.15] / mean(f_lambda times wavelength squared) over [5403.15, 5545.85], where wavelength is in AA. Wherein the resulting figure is 1.39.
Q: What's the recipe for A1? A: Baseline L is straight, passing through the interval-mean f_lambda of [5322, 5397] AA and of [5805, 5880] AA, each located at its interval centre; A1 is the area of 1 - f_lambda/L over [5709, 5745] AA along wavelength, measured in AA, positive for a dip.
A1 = -3.1 AA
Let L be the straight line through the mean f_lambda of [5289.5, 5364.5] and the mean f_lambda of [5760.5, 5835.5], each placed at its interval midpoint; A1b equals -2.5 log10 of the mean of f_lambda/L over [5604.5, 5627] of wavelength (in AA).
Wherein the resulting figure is 0.13 mag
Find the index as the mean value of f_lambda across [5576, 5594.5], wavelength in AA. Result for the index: 15.3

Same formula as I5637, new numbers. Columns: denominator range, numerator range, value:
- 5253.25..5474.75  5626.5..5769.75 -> 1.33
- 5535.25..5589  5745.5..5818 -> 1.36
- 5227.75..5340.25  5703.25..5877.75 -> 1.68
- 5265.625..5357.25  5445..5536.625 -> 1.13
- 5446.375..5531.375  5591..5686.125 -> 1.16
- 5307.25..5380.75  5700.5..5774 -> 1.47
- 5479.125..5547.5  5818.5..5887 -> 1.26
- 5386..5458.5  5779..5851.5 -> 1.41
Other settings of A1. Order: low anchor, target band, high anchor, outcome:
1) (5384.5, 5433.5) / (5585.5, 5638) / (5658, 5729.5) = 5.50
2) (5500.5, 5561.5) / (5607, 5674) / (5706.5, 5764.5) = 4.75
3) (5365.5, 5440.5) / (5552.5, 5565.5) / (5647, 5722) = 0.74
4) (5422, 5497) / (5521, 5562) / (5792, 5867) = 1.38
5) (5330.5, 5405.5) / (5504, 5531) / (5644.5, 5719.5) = 2.48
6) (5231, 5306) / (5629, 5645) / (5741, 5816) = 2.02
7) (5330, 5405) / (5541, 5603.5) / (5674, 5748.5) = 4.84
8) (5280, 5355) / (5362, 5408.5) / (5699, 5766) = -3.63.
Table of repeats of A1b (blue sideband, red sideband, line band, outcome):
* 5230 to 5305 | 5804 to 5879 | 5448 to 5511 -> 0.044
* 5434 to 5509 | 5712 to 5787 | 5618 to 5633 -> 0.106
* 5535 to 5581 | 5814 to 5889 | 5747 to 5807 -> -0.210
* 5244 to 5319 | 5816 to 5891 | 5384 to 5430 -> -0.184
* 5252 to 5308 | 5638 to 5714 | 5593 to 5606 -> 0.076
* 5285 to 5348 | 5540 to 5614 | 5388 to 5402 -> -0.112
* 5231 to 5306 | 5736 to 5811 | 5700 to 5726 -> 0.043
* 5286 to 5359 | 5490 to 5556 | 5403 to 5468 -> -0.080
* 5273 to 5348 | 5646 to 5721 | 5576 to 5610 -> 0.064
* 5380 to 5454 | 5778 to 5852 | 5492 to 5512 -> 0.205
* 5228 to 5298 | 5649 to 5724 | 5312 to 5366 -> -0.041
